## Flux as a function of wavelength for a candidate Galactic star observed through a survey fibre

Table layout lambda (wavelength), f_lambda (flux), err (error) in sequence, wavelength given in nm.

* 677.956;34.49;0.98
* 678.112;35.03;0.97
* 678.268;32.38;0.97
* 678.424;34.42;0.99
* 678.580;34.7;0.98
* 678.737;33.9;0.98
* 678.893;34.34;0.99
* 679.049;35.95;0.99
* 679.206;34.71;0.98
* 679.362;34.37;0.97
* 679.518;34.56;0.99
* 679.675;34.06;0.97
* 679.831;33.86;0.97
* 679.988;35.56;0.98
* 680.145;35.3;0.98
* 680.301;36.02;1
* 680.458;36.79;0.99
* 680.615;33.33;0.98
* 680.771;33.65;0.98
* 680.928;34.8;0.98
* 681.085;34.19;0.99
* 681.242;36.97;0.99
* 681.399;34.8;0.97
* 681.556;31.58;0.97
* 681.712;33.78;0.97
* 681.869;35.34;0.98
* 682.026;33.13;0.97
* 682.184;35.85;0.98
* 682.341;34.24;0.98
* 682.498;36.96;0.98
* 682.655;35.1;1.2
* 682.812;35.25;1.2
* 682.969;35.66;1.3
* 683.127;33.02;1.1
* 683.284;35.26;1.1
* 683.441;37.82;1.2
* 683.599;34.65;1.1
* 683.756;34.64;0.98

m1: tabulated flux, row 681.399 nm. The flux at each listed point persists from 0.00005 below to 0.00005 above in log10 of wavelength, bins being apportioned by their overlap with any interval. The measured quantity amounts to 34.8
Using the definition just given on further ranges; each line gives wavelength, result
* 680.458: 36.79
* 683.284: 35.26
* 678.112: 35.03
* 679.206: 34.71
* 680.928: 34.8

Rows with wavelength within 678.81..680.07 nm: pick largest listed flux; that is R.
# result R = 35.95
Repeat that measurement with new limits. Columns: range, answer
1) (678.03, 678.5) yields 35.03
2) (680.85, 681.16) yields 34.8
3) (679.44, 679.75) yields 34.56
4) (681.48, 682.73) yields 36.96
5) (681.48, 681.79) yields 33.78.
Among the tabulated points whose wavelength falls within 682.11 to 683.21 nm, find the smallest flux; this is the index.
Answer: 33.02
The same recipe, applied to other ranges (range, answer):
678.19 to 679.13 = 32.38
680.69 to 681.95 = 31.58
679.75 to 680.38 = 33.86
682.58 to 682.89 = 35.1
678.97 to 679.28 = 34.71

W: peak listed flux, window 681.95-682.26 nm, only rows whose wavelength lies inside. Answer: 35.85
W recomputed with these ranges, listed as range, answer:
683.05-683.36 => 35.26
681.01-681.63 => 36.97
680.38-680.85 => 36.79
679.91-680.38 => 36.02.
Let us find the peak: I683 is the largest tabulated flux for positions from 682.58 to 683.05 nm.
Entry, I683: 35.66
